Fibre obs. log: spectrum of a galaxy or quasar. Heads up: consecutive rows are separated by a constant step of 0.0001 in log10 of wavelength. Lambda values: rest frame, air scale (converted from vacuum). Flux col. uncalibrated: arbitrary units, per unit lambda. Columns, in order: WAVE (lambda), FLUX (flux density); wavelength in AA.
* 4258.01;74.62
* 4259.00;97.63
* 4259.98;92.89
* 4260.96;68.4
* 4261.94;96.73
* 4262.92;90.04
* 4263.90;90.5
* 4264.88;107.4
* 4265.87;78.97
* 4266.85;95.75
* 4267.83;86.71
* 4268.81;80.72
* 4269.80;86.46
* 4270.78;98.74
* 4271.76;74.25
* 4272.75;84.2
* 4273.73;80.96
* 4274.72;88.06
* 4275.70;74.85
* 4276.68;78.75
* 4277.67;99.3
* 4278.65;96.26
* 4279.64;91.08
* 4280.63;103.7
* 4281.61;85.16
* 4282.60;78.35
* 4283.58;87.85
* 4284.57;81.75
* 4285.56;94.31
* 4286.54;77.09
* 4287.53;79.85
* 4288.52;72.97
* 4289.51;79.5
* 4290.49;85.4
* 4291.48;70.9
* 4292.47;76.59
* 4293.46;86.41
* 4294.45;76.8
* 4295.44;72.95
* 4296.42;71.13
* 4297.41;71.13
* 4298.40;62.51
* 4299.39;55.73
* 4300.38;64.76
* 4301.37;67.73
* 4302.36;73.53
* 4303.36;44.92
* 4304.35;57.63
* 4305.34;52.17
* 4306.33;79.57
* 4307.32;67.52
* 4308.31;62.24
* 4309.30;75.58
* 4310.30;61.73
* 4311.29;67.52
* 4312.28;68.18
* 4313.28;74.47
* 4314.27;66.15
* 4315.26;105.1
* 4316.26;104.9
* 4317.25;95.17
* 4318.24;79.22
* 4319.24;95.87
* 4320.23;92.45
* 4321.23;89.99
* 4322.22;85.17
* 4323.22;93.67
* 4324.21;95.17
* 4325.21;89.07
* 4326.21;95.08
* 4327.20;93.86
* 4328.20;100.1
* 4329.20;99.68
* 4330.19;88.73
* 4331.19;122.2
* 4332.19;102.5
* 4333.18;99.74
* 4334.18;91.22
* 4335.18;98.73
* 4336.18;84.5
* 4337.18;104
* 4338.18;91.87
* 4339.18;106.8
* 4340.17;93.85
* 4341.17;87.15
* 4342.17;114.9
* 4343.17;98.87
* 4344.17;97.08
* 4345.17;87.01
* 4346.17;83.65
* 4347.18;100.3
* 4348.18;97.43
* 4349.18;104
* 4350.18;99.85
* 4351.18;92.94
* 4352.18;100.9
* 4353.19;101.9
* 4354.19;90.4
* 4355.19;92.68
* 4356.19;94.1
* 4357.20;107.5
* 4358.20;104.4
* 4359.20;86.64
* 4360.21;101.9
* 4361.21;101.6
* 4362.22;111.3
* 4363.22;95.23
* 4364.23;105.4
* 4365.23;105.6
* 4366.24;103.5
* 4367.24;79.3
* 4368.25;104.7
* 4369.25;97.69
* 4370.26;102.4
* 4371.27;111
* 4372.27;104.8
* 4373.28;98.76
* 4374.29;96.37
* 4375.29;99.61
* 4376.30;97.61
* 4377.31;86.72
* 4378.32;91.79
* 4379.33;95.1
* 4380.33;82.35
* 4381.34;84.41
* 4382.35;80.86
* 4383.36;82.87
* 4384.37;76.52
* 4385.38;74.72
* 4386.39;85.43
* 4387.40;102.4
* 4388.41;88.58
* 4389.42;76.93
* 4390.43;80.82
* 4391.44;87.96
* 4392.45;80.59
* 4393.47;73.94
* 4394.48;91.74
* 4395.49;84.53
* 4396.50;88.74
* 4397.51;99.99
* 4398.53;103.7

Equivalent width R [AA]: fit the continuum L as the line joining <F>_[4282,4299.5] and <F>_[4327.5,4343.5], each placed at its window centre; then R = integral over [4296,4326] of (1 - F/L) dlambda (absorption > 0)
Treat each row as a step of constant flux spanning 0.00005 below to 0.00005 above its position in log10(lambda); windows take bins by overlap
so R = 4.0 AA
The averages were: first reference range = 77.2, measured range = 75.9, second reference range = 99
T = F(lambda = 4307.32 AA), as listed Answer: 67.52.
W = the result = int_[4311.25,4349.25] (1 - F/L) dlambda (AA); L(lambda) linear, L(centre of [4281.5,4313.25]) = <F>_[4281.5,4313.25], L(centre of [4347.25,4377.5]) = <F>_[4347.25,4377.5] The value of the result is -3.5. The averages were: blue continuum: 72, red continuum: 99.4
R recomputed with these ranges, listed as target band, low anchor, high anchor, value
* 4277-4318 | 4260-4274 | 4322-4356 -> 6.52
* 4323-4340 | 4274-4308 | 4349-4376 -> -1.47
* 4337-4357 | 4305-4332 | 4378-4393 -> -2.78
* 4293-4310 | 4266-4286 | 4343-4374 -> 4.43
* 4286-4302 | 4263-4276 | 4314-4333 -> 3.05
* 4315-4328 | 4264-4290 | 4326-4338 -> 0.35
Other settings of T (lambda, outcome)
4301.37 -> 67.73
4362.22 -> 111.3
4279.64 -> 91.08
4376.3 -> 97.61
